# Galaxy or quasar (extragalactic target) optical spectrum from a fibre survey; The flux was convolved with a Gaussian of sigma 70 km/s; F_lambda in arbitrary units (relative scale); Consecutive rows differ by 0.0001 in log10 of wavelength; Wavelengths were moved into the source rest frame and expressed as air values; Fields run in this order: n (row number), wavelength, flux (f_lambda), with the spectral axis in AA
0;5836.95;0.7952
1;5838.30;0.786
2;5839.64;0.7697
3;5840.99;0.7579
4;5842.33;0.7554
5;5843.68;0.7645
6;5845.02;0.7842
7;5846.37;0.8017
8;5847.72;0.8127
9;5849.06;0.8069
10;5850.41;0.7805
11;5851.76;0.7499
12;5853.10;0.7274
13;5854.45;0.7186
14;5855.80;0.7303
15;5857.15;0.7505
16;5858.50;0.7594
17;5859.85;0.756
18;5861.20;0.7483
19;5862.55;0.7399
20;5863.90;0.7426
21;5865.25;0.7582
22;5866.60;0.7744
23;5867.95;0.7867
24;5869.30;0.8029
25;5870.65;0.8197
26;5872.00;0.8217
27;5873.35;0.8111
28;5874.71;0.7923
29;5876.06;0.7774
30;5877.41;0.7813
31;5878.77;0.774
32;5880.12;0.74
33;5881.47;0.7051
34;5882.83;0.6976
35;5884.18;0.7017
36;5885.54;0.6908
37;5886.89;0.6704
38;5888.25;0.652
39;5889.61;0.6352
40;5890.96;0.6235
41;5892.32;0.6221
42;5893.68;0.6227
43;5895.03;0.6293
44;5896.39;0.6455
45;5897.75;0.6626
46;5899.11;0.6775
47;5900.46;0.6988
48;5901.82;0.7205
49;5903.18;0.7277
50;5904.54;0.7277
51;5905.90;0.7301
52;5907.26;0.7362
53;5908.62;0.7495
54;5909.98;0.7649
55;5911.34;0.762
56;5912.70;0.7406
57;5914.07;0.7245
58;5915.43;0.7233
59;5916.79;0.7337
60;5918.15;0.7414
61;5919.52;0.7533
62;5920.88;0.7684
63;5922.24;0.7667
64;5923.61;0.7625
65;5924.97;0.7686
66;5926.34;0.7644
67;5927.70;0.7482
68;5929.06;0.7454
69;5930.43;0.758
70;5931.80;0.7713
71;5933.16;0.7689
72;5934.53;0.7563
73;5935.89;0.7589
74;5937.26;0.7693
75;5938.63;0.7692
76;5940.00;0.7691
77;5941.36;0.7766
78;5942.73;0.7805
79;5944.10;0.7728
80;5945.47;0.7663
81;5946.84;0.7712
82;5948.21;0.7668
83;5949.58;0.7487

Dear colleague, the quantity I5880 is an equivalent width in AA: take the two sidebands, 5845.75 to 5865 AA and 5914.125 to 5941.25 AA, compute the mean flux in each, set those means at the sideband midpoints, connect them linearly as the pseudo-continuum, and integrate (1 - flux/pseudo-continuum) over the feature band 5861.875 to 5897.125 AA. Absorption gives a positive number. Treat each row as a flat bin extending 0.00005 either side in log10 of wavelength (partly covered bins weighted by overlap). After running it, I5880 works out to 1.6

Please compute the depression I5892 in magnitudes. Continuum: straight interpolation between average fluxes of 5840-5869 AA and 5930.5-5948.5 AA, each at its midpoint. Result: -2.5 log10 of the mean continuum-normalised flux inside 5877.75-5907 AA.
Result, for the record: 0.120 mag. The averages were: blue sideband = 0.763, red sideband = 0.769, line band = 0.685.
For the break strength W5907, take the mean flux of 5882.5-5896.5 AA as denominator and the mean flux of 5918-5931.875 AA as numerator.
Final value 1.2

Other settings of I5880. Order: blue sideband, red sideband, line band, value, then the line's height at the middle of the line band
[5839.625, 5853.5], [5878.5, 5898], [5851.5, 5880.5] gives -1.7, 0.726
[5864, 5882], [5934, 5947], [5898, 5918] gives 1.2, 0.774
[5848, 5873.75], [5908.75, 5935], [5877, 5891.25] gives 1.2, 0.763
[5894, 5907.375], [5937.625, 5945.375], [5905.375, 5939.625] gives -0.9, 0.735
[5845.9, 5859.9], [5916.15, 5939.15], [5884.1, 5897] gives 1.9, 0.761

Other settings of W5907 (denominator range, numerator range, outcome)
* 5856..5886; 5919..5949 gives 1.01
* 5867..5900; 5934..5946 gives 1.08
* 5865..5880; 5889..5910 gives 0.87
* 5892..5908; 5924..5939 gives 1.11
